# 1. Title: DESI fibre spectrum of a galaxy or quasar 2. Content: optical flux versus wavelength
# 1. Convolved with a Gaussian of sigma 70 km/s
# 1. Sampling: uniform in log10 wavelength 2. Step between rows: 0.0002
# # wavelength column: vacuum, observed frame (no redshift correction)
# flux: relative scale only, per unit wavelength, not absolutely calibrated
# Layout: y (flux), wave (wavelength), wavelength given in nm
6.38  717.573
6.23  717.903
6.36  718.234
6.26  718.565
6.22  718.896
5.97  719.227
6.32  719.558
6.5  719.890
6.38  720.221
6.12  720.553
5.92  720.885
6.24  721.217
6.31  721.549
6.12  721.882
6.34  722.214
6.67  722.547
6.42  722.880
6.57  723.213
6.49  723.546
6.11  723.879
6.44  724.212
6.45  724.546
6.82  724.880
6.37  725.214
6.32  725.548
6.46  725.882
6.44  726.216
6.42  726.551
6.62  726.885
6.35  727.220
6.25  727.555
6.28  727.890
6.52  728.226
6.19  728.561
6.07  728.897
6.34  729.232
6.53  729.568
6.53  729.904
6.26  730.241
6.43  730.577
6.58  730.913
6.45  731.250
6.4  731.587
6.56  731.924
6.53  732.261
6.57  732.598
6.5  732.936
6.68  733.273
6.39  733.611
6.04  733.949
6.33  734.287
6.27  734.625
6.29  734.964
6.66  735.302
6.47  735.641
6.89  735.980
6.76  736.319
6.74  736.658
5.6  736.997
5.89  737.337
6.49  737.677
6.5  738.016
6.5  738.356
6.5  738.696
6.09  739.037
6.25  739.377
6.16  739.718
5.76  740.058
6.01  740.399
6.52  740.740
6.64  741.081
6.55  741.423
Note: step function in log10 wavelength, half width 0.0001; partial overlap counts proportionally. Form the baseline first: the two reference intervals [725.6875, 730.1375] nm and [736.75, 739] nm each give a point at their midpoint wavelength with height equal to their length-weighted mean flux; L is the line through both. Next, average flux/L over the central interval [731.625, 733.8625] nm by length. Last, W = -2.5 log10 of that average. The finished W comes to -0.03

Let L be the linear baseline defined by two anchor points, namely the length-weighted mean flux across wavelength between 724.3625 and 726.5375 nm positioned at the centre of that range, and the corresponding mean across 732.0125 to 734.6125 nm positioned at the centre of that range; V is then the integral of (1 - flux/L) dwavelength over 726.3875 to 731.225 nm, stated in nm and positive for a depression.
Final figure 0.05 nm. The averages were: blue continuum 6.47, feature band 6.39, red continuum 6.43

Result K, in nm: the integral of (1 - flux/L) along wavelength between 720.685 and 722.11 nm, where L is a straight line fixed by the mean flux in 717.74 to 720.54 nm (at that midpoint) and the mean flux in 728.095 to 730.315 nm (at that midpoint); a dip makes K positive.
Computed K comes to 0.03 nm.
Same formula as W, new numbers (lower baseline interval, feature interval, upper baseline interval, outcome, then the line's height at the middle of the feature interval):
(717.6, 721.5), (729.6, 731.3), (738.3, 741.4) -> -0.03 mag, 6.26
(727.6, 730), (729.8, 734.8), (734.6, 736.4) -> 0.00 mag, 6.46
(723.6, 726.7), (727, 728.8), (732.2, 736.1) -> 0.02 mag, 6.44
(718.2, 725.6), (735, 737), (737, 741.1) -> -0.06 mag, 6.25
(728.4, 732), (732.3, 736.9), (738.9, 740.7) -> -0.04 mag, 6.25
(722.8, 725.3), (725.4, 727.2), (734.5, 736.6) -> 0.01 mag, 6.48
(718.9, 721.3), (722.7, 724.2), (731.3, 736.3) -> -0.02 mag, 6.27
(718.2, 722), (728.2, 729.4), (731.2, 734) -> 0.02 mag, 6.4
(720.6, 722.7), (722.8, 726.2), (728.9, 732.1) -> -0.02 mag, 6.31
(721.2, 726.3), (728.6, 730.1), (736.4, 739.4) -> 0.00 mag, 6.37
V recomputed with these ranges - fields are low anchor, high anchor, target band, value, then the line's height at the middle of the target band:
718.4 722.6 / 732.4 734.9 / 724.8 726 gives -0.032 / 6.3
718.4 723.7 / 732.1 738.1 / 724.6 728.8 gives -0.043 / 6.35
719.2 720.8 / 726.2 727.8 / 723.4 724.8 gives -0.011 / 6.35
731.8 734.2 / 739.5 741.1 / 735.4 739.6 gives -0.069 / 6.29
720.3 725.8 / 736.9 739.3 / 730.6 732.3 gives -0.054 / 6.29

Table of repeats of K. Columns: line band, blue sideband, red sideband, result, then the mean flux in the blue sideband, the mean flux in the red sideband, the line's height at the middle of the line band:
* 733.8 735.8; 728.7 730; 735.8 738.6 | 0.02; 6.36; 6.42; 6.4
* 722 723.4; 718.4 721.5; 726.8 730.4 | -0.05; 6.22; 6.35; 6.26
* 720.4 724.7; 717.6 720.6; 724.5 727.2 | 0.04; 6.27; 6.48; 6.38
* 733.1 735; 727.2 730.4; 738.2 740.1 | -0.02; 6.33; 6.24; 6.28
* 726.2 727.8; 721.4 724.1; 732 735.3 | 0.00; 6.38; 6.42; 6.4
